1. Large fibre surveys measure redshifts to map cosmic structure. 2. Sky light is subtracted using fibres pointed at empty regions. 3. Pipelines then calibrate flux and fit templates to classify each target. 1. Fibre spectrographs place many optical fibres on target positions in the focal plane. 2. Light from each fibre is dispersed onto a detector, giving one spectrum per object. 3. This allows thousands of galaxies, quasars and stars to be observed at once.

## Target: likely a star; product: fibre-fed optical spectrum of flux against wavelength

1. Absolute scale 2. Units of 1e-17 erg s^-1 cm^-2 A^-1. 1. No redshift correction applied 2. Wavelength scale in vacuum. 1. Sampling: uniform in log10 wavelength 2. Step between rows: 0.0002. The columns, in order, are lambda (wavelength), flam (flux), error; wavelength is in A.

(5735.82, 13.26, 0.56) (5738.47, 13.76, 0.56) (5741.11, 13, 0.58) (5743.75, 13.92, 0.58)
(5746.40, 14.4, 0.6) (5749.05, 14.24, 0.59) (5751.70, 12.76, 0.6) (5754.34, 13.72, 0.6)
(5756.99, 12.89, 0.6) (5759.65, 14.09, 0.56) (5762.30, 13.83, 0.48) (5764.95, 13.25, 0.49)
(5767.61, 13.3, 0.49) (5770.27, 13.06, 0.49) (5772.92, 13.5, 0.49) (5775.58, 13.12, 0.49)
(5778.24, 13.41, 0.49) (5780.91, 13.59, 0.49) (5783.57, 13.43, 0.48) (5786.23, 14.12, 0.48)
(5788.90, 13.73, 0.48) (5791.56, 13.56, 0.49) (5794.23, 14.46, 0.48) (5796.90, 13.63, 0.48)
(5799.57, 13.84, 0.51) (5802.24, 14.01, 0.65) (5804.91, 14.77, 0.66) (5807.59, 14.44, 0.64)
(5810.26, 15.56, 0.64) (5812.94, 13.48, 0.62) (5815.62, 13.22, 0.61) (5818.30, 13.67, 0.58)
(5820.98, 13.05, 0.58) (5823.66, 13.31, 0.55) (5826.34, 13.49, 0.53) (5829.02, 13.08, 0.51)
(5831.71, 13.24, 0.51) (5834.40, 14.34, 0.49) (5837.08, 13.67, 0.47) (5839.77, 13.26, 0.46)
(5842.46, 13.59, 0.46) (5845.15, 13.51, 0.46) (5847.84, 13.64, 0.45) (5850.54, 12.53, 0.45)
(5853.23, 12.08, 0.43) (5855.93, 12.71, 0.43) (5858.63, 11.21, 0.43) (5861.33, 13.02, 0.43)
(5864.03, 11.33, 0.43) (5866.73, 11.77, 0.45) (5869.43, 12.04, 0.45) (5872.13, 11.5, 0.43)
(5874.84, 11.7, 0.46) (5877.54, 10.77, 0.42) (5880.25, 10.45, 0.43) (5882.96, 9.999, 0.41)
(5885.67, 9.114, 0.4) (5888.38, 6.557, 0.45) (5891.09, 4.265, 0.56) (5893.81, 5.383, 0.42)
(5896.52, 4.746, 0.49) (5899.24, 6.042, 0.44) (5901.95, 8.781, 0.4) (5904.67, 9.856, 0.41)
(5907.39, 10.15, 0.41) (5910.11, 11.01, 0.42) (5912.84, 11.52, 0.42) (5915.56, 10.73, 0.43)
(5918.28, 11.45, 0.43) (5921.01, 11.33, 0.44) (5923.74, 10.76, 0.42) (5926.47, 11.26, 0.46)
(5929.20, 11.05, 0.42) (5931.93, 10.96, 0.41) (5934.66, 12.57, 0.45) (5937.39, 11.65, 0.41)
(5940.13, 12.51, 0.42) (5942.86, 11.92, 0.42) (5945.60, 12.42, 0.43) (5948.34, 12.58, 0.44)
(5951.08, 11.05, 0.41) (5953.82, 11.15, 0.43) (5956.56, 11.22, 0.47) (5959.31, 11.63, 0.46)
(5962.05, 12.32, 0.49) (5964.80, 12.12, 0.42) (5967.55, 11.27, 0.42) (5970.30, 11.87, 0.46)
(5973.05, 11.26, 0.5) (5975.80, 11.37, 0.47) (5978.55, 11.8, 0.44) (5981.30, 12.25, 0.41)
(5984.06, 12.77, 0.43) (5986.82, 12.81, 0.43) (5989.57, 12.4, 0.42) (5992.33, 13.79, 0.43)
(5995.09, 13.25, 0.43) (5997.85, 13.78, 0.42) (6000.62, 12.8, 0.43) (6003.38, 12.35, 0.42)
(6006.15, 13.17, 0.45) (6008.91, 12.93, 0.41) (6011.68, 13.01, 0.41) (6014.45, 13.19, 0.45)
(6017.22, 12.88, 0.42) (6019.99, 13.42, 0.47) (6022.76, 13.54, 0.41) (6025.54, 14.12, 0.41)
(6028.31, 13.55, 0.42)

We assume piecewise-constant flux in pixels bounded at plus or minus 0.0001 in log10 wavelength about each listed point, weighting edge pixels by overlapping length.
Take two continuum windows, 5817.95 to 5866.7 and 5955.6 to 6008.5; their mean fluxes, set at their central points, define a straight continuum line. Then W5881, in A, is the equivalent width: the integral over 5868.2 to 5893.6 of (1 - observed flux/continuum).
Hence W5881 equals 6.8 A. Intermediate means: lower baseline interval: 13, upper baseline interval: 12.3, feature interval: 9.39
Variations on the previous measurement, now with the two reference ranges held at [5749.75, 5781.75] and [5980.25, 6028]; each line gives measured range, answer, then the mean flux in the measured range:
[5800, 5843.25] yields -1.4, 13.8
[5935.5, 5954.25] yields 1.7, 12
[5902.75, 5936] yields 5.5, 11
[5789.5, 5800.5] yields -0.4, 13.9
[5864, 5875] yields 1.3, 11.7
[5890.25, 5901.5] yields 6.6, 5.45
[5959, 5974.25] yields 1.6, 11.8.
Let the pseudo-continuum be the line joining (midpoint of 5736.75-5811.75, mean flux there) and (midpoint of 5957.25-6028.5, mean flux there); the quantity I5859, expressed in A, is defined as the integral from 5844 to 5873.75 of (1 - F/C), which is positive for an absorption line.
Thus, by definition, 2.3 A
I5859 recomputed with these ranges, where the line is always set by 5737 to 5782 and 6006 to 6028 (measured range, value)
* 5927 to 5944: 2.1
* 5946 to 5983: 4.5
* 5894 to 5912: 6.8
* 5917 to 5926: 1.5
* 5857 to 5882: 3.5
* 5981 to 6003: 0.6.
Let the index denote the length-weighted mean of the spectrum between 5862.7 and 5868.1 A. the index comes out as 11.6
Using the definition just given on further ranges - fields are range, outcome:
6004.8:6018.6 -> 13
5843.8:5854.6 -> 12.9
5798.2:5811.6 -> 14.5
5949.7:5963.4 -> 11.5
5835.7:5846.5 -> 13.5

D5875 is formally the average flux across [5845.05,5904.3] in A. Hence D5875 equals 10.1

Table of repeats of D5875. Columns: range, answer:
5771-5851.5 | 13.7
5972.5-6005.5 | 12.6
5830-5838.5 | 13.7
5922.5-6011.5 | 12.1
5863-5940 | 9.99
